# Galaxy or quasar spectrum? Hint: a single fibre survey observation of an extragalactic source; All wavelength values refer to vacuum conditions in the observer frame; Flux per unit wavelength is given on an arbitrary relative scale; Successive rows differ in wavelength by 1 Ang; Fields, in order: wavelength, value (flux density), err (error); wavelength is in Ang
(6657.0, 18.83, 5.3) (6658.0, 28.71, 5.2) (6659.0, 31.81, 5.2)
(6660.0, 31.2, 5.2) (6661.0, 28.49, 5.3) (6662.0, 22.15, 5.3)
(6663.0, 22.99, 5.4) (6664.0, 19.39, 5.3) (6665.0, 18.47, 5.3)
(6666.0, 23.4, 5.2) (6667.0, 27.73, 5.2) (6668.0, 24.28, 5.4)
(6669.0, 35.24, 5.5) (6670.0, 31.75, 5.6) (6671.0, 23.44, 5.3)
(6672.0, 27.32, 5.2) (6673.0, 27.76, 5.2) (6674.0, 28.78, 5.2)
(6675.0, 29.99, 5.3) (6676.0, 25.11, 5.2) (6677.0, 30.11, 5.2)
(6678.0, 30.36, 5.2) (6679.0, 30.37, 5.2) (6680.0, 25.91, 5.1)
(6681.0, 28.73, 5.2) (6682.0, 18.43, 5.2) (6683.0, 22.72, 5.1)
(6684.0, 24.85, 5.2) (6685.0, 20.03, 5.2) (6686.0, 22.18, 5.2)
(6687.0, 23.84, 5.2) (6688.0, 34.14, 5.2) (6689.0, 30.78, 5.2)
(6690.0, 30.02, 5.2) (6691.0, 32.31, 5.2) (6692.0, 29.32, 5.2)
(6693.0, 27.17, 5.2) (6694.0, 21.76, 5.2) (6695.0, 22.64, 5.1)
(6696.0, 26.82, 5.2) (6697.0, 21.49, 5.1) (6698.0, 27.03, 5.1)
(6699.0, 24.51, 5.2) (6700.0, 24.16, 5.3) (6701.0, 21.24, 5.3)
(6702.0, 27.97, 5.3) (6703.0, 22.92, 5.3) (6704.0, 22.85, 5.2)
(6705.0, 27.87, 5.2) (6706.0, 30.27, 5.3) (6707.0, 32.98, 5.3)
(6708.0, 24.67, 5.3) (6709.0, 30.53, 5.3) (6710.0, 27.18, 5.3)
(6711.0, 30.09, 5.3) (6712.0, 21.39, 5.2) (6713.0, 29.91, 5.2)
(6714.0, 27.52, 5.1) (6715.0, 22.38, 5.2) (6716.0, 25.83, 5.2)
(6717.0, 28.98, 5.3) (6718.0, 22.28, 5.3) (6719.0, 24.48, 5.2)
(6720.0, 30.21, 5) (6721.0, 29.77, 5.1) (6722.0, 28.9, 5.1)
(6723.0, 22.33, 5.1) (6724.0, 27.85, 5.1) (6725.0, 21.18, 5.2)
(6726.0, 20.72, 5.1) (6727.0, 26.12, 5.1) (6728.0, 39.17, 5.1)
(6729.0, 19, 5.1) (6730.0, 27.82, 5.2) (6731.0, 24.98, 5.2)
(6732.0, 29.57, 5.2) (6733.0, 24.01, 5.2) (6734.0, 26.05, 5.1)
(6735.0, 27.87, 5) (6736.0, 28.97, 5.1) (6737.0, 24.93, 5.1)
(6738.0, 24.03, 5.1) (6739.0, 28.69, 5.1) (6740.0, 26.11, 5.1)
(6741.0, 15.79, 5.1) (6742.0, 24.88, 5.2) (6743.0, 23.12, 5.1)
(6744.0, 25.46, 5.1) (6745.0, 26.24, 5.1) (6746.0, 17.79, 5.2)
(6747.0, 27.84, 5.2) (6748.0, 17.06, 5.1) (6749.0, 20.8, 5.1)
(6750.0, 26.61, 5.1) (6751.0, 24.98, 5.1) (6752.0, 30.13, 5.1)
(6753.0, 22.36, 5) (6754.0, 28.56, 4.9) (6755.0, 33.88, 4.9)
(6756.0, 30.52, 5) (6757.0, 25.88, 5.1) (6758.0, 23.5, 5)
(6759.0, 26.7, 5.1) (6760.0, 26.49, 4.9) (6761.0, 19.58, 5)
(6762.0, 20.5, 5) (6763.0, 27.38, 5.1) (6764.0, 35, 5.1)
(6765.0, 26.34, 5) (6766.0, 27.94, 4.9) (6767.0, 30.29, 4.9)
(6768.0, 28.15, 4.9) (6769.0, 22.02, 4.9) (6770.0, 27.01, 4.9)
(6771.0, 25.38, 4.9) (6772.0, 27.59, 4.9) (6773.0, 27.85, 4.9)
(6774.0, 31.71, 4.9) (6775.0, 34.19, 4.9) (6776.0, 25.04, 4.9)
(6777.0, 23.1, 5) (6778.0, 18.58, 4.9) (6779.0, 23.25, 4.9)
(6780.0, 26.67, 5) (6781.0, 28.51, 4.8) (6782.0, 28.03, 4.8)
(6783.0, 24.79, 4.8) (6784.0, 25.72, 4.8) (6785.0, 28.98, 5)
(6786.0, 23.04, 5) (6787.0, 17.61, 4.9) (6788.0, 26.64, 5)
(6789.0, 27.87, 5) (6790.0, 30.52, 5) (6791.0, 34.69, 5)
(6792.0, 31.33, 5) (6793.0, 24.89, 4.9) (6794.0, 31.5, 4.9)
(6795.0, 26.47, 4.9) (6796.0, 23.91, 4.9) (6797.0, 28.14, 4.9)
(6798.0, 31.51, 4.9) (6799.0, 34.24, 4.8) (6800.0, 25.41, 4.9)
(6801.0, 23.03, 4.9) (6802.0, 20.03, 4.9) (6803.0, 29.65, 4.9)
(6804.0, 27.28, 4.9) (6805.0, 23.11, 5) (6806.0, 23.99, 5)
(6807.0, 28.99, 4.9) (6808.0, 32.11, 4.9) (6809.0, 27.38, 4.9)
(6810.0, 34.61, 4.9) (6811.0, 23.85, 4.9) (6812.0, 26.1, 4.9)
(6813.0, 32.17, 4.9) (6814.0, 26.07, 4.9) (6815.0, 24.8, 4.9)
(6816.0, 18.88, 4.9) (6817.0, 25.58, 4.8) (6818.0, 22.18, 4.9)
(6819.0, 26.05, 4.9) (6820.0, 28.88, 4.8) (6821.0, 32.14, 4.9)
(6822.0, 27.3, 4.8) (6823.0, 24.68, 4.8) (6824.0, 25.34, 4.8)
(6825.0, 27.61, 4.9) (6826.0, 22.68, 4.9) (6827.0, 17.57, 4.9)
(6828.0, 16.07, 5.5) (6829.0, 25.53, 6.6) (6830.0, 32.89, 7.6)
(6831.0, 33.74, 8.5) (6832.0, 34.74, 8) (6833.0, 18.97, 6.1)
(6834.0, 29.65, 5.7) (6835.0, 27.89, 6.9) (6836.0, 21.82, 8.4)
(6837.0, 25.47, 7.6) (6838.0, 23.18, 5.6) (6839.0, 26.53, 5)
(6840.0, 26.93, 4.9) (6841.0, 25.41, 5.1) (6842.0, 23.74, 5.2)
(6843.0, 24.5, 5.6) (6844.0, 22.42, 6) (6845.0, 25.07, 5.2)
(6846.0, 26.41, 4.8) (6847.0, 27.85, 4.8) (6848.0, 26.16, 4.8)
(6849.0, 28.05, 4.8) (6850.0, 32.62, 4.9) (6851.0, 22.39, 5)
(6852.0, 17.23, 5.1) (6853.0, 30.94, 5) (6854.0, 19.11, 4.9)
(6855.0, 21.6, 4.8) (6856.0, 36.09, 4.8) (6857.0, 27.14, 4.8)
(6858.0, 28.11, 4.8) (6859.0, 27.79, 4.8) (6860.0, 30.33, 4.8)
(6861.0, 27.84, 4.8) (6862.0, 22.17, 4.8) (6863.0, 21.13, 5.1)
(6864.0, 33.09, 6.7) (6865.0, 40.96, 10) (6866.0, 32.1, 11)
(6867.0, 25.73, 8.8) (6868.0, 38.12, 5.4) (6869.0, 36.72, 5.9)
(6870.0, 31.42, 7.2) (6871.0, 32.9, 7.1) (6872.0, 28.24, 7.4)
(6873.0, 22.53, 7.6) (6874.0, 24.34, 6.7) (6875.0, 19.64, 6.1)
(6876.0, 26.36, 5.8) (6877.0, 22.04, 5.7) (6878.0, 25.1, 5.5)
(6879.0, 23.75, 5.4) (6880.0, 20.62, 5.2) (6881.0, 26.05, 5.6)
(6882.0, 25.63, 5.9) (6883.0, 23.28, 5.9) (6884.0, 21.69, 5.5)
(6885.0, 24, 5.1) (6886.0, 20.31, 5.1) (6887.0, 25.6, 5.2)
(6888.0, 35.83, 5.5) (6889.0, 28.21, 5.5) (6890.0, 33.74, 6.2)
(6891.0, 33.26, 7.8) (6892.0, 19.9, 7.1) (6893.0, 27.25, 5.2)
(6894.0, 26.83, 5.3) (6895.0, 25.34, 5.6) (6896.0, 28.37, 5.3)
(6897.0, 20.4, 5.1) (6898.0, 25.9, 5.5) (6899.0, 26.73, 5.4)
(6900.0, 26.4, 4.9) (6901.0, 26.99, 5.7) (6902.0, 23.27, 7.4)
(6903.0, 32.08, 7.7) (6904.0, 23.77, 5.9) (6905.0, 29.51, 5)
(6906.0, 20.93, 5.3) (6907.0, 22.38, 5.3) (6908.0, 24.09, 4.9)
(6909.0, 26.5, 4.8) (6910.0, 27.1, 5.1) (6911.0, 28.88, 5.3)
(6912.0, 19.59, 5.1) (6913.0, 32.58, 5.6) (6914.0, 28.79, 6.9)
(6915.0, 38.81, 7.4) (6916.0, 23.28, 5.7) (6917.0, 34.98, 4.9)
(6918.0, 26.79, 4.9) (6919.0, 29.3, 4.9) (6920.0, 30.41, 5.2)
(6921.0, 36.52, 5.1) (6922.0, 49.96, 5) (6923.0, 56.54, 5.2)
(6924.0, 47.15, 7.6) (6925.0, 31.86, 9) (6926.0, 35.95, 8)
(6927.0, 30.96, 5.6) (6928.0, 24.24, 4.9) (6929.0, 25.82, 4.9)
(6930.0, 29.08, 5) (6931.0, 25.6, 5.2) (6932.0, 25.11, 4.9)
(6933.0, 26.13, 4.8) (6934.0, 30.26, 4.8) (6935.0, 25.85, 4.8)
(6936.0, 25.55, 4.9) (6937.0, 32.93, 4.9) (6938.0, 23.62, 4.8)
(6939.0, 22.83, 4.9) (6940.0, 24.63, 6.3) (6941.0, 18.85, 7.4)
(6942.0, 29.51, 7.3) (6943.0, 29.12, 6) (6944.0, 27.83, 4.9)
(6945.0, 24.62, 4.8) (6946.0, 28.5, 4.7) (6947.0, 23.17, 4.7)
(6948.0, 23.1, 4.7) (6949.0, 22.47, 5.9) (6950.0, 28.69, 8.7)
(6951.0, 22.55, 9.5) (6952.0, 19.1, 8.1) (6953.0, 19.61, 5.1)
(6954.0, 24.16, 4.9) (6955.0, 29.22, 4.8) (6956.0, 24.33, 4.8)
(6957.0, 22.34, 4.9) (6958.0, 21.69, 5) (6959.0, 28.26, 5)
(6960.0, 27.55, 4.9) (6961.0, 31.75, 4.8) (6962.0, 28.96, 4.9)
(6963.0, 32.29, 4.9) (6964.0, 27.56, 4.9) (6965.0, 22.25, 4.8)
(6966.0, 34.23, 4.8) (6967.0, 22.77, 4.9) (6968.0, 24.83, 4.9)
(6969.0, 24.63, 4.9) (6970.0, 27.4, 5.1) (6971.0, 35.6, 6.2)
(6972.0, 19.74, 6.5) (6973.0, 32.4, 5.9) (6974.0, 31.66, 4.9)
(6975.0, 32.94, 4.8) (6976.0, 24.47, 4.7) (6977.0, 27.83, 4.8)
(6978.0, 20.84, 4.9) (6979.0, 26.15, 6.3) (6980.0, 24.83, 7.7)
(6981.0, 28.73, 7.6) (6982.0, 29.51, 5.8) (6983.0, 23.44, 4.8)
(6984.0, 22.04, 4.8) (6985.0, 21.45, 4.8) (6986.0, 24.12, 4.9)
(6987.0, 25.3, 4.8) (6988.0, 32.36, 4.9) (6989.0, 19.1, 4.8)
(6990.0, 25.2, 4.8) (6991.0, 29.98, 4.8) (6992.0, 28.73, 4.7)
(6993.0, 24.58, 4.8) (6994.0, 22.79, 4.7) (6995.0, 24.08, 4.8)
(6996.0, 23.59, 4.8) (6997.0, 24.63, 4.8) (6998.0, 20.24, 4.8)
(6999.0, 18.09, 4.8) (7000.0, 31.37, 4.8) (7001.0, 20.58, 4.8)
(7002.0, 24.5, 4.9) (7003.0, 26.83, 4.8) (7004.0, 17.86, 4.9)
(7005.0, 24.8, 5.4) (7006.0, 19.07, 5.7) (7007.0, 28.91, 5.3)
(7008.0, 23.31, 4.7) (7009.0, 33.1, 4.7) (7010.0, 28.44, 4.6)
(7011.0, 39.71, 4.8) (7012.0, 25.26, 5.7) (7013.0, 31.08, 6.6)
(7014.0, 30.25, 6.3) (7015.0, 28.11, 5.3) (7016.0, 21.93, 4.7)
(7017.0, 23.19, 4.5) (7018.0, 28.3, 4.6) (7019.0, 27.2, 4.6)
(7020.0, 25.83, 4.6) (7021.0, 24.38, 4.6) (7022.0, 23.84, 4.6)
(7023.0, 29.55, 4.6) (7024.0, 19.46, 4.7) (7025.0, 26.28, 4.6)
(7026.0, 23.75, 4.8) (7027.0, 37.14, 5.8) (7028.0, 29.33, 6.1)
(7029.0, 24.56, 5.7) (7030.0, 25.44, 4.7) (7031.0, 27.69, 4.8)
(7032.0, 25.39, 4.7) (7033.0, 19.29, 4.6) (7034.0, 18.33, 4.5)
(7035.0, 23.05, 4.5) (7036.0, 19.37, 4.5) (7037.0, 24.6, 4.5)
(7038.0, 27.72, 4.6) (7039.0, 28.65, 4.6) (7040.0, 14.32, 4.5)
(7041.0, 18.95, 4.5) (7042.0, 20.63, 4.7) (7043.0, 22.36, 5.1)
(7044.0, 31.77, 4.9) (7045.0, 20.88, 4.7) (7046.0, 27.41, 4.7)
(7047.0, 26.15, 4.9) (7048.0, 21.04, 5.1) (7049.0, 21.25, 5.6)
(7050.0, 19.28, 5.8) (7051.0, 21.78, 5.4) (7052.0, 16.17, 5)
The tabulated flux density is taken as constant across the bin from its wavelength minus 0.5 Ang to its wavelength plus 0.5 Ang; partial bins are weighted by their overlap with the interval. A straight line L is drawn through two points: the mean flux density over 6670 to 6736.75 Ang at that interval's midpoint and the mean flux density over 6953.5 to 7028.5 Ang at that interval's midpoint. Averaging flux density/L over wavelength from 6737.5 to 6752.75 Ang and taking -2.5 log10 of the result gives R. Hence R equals 0.11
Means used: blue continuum 26.5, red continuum 26.3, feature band 23.9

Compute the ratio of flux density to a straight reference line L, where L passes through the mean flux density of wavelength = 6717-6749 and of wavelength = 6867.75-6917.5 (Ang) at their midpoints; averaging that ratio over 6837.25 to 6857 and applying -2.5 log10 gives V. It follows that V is 0.029 mag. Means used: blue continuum 25.3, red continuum 26.7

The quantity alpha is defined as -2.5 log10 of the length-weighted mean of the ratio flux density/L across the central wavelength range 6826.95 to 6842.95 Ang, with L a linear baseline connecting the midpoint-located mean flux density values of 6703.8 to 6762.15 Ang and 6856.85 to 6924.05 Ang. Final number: 0.07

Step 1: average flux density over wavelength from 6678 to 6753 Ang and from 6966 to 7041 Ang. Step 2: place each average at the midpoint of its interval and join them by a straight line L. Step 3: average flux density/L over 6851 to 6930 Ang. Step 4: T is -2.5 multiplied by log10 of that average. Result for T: -0.10 mag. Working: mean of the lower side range 25.8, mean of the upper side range 25.6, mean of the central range 28.3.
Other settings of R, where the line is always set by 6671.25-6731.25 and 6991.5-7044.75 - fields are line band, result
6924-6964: -0.05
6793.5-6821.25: -0.04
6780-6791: -0.02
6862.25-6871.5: -0.24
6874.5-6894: 0.01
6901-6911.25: -0.01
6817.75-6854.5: 0.01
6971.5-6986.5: -0.03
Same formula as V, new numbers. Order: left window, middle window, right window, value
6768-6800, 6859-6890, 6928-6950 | -0.03 mag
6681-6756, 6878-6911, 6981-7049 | -0.02 mag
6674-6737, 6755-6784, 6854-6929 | 0.02 mag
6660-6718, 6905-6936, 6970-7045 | -0.18 mag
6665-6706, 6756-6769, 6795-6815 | 0.02 mag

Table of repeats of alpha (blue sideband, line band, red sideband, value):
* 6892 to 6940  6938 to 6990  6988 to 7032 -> 0.060 mag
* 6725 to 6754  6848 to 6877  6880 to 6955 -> -0.042 mag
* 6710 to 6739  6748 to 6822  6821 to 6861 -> -0.024 mag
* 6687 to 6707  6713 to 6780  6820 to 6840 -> 0.022 mag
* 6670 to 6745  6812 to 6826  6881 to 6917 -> 0.013 mag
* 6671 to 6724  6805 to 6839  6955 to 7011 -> 0.002 mag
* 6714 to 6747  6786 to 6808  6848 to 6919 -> -0.041 mag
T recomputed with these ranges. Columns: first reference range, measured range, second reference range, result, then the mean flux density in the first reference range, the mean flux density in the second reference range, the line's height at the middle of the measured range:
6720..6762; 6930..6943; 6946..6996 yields -0.01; 25.5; 25.9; 25.9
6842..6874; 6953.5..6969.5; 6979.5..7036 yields -0.02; 27.8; 25.5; 26.2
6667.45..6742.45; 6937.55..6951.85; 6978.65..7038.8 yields 0.04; 26.5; 25.5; 25.7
